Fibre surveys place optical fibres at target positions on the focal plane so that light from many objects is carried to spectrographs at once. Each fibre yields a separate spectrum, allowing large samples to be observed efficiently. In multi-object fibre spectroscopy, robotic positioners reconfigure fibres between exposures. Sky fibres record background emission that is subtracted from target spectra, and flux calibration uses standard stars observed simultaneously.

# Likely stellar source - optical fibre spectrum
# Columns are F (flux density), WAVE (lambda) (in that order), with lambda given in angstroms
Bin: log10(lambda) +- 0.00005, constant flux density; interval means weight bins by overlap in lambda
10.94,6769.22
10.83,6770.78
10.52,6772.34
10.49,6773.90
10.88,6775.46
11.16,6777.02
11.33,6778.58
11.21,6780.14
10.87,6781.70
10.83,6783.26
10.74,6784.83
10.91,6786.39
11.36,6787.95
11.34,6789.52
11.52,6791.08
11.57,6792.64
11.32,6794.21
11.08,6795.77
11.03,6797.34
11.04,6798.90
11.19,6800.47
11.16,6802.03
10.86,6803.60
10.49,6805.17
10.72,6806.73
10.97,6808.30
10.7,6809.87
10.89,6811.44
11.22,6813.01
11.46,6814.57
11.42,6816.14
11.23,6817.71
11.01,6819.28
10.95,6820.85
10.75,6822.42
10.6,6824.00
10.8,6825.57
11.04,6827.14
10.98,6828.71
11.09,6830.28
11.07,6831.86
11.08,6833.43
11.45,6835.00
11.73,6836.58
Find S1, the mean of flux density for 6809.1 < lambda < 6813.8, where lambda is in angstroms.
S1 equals 11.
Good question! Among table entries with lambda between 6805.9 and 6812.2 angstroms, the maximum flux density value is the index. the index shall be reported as 10.97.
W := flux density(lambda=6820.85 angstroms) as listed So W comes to 10.95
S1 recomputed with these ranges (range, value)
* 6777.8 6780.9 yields 11.3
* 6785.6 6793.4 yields 11.3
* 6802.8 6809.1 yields 10.8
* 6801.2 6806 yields 10.9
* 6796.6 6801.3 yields 11.1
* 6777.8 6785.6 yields 11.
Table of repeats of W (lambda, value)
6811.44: 10.89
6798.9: 11.04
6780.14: 11.21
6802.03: 11.16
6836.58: 11.73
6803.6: 10.86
